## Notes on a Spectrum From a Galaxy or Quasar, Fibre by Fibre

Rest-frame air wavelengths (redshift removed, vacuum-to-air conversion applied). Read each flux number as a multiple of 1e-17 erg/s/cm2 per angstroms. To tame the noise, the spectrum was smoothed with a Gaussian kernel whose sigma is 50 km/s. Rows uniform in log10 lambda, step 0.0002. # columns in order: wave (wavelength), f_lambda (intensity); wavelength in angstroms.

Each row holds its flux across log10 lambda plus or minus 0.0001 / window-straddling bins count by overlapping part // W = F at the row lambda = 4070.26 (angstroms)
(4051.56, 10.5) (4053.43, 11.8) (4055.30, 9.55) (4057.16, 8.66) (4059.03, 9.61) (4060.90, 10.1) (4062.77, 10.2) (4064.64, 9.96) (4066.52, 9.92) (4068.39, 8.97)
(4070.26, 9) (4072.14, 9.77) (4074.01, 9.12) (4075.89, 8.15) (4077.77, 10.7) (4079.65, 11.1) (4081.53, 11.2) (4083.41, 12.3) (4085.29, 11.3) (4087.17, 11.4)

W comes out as 9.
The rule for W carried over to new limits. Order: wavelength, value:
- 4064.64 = 9.96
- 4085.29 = 11.3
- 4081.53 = 11.2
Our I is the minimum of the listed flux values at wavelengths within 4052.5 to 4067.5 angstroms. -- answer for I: 8.66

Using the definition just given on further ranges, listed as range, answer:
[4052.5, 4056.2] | 9.55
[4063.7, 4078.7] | 8.15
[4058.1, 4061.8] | 9.61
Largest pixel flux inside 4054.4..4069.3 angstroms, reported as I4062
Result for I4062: 10.2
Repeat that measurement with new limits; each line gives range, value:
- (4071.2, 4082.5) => 11.2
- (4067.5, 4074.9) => 9.77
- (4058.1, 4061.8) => 10.1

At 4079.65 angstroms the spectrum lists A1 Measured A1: 11.1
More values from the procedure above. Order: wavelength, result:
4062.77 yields 10.2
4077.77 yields 10.7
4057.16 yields 8.66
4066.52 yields 9.92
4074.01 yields 9.12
